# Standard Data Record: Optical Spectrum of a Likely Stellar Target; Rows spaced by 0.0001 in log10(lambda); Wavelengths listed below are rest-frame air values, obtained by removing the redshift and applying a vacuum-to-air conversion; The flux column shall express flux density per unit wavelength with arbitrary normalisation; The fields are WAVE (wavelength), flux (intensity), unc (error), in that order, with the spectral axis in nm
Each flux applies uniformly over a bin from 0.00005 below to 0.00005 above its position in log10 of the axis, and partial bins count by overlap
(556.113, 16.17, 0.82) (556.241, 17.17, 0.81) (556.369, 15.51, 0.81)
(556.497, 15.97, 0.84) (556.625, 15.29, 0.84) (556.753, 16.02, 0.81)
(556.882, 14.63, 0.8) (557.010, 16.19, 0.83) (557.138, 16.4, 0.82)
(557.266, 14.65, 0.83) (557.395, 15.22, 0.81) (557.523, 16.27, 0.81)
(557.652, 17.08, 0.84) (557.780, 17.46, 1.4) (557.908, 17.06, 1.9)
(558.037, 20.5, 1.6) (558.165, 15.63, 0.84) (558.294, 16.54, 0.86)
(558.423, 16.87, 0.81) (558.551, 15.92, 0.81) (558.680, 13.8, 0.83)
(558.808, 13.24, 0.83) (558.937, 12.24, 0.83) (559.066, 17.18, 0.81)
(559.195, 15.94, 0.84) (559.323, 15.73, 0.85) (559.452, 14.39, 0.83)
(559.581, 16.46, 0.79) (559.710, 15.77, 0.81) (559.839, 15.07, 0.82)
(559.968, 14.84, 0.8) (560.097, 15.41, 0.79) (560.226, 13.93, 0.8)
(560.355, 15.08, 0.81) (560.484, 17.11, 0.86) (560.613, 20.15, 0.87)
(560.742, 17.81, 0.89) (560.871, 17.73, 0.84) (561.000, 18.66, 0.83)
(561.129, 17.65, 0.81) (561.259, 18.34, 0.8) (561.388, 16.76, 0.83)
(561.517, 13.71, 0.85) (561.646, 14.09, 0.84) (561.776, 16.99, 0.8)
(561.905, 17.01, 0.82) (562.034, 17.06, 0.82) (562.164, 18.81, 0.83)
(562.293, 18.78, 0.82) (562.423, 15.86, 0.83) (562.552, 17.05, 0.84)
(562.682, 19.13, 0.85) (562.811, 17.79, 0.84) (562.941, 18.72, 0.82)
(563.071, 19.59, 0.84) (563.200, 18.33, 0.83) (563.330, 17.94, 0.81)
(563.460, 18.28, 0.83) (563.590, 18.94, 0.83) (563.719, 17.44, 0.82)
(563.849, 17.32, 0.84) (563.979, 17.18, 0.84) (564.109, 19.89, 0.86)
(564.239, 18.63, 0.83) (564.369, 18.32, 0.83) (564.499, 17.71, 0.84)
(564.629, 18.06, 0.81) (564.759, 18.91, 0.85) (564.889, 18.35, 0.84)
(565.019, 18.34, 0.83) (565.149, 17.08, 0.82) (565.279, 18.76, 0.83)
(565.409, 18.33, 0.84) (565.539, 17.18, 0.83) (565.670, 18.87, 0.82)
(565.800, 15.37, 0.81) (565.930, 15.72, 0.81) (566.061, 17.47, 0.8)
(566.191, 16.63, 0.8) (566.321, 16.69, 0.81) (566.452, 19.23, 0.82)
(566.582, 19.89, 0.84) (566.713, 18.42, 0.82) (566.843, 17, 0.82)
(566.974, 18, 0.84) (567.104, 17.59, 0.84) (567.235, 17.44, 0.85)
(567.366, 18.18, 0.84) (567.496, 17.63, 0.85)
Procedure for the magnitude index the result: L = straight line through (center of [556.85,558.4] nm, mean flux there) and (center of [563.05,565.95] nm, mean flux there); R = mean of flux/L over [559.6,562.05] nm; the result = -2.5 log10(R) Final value 0.05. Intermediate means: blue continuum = 16.5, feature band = 16.5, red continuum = 18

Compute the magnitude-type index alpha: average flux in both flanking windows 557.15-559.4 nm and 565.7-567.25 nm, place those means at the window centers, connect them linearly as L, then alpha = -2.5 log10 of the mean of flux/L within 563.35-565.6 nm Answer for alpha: -0.064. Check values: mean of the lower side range 16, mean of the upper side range 17.5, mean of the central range 18.2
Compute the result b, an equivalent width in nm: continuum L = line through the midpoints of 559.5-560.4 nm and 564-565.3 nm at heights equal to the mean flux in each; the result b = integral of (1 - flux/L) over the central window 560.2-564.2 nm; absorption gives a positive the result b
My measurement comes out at -0.207 nm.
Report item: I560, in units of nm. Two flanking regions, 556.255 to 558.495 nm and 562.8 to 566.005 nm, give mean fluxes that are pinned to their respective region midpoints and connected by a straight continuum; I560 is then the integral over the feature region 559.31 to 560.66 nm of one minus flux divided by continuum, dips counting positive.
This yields 0.096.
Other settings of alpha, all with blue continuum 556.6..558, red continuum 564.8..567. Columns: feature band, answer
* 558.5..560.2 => 0.101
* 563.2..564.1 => -0.042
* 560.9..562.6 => -0.003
